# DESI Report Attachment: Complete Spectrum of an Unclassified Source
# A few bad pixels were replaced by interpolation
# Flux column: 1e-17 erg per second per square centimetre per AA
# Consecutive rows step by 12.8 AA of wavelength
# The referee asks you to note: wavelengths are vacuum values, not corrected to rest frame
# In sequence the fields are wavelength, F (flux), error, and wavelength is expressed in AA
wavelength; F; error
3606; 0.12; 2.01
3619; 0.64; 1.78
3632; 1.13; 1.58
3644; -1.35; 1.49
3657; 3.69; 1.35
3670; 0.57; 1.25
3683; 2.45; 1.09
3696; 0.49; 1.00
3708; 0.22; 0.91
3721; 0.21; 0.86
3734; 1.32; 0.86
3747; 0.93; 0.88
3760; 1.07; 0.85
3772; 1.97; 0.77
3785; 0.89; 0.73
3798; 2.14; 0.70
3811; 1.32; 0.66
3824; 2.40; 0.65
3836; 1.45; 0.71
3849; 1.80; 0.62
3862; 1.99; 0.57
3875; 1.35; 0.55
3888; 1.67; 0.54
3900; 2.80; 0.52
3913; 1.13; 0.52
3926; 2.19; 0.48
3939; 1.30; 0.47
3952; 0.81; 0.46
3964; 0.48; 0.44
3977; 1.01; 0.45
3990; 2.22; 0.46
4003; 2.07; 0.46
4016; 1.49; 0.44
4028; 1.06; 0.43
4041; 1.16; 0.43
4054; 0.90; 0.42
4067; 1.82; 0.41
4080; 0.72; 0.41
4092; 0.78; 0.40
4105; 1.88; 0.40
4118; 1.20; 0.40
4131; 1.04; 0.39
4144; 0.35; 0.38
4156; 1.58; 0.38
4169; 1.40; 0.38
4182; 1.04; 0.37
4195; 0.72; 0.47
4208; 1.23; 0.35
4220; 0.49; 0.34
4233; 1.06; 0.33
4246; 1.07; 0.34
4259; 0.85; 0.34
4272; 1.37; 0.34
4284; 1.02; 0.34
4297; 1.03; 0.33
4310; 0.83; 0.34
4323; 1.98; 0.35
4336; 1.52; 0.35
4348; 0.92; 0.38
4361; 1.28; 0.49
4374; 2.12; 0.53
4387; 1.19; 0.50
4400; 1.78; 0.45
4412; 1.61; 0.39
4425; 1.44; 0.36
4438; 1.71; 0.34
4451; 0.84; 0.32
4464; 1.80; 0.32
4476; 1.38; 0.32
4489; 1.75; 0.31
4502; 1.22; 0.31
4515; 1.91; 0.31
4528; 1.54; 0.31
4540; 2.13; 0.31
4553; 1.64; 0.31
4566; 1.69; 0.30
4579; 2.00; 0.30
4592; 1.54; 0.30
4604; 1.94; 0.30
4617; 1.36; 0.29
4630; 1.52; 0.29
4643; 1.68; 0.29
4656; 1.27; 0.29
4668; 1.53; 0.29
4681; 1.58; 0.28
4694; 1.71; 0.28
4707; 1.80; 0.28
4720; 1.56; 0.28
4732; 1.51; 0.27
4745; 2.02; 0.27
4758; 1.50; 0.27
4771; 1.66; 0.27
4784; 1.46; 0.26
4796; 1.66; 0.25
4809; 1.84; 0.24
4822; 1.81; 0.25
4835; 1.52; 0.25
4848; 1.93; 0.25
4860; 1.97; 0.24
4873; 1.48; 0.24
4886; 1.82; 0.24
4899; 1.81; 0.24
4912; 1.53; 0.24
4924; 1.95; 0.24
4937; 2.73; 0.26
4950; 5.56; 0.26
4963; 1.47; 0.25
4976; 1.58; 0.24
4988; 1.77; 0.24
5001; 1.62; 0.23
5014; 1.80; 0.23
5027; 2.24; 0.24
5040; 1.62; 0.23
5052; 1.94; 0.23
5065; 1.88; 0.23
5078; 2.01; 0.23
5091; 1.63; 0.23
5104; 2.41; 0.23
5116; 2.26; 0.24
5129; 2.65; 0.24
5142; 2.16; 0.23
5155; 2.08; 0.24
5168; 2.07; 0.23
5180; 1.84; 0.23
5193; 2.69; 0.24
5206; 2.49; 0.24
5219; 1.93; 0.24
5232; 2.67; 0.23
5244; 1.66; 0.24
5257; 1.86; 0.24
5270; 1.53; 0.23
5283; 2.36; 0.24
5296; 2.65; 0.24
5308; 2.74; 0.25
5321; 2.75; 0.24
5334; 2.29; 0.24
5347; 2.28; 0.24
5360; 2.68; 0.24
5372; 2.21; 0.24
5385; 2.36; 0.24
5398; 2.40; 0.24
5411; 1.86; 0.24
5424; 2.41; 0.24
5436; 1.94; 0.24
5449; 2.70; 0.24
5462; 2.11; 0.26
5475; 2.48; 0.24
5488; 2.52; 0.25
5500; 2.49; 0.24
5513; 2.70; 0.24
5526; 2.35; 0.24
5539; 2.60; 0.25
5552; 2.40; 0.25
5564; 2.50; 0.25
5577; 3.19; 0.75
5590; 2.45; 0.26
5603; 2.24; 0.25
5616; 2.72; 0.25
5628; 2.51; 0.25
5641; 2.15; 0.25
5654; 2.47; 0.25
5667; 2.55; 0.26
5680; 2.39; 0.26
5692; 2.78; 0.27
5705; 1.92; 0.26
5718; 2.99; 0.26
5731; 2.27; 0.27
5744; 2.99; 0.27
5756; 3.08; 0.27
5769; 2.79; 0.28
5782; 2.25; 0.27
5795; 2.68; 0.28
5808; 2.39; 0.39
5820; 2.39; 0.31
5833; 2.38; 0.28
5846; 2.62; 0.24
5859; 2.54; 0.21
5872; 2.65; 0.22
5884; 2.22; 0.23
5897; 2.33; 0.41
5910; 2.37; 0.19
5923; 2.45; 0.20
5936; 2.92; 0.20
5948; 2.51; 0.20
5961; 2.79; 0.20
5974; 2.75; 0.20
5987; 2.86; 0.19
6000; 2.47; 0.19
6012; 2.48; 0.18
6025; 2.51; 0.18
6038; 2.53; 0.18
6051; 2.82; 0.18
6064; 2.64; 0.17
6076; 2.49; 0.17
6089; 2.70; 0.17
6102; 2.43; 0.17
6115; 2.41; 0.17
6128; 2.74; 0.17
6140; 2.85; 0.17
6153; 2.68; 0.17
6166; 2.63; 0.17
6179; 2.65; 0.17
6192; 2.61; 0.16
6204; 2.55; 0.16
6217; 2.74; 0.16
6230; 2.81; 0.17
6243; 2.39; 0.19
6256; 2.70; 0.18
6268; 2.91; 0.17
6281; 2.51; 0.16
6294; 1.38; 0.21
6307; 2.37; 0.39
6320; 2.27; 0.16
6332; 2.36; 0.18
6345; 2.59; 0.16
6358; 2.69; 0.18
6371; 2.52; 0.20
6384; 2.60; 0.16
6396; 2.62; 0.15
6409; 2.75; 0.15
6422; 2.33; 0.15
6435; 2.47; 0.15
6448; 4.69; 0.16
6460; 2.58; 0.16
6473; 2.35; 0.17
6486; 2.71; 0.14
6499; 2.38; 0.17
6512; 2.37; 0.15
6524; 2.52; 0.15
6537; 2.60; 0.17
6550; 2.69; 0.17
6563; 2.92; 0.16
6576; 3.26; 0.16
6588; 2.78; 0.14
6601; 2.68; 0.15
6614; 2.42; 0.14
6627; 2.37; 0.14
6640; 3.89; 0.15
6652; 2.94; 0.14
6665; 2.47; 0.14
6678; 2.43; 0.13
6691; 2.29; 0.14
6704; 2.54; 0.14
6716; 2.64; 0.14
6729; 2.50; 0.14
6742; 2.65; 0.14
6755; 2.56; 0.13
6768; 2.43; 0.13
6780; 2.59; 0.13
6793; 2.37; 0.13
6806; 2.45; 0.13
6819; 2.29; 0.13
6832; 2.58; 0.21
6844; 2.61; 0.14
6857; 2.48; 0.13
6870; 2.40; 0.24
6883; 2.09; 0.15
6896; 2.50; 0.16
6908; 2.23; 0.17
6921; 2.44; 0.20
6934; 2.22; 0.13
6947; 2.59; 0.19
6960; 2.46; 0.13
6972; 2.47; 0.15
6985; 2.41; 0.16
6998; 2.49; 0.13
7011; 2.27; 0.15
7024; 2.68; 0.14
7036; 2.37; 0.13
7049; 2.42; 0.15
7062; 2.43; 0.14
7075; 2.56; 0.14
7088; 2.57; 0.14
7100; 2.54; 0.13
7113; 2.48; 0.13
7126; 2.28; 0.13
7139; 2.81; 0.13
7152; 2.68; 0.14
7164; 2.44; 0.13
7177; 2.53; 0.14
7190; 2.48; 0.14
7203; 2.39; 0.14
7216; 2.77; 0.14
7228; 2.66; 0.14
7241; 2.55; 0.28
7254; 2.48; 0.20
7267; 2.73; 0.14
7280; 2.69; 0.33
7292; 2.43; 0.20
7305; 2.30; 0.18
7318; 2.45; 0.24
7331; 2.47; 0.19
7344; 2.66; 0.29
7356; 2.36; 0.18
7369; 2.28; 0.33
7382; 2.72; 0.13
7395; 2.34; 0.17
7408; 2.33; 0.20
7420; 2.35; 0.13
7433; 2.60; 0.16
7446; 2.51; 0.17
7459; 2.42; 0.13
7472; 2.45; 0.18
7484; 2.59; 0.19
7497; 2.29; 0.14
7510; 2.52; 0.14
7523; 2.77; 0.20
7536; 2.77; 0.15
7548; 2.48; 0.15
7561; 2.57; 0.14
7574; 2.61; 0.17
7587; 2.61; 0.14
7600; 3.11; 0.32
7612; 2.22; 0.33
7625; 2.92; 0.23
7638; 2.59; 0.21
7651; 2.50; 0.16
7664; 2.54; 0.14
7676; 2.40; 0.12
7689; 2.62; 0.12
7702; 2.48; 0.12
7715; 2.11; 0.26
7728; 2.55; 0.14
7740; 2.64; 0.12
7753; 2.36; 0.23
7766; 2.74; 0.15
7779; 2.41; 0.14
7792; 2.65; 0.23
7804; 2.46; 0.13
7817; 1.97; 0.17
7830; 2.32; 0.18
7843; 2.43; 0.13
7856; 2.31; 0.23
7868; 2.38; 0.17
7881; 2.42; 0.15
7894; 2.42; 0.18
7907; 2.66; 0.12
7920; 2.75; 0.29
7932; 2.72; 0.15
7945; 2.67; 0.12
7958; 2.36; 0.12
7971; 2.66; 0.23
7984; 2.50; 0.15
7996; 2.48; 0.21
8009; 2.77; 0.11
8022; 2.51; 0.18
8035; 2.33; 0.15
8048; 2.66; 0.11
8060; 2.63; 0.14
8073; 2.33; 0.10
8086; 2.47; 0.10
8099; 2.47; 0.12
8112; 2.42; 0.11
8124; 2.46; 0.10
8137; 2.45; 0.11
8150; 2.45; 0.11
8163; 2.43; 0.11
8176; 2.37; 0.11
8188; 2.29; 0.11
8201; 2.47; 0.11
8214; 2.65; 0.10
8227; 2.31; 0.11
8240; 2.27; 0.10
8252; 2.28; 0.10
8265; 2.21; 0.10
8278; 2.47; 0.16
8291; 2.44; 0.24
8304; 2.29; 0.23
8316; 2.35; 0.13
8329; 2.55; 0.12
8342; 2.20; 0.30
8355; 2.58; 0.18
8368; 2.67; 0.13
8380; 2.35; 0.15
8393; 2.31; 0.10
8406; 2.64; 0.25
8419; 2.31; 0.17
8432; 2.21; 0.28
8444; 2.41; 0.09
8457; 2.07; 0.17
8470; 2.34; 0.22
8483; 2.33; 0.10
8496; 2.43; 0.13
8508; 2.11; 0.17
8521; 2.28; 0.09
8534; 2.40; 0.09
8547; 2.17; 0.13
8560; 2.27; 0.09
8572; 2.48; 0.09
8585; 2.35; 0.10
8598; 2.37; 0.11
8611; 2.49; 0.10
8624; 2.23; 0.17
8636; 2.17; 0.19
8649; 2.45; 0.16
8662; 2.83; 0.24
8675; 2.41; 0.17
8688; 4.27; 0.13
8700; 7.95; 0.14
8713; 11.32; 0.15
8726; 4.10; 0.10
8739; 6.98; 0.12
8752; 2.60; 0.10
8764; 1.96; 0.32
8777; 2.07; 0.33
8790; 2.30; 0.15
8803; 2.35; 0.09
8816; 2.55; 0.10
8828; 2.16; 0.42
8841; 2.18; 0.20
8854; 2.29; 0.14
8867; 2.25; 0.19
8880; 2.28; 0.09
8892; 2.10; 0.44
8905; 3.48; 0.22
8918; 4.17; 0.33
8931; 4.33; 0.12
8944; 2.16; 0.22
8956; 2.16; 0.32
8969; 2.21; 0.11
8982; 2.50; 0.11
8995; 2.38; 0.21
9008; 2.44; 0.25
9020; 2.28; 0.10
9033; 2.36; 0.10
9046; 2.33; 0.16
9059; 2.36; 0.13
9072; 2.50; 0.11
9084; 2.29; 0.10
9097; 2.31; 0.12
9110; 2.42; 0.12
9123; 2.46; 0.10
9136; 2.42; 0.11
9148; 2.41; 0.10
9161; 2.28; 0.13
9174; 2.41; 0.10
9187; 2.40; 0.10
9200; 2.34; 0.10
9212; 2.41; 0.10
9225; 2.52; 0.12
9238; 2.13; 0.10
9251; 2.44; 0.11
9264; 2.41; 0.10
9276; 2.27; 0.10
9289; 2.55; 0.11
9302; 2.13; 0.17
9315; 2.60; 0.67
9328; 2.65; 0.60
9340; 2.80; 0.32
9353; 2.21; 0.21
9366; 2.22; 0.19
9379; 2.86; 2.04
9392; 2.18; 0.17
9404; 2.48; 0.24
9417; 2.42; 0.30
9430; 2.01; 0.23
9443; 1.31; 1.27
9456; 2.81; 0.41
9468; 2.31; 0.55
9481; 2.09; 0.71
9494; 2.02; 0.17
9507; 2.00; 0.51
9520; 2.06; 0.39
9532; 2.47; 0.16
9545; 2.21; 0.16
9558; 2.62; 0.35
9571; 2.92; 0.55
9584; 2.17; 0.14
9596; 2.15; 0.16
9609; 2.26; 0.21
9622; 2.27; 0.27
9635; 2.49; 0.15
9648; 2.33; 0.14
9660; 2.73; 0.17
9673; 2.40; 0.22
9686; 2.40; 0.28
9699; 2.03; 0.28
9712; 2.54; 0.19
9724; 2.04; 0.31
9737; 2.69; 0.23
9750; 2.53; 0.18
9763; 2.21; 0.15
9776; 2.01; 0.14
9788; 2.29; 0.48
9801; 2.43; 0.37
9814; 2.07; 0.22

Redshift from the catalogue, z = 0.33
